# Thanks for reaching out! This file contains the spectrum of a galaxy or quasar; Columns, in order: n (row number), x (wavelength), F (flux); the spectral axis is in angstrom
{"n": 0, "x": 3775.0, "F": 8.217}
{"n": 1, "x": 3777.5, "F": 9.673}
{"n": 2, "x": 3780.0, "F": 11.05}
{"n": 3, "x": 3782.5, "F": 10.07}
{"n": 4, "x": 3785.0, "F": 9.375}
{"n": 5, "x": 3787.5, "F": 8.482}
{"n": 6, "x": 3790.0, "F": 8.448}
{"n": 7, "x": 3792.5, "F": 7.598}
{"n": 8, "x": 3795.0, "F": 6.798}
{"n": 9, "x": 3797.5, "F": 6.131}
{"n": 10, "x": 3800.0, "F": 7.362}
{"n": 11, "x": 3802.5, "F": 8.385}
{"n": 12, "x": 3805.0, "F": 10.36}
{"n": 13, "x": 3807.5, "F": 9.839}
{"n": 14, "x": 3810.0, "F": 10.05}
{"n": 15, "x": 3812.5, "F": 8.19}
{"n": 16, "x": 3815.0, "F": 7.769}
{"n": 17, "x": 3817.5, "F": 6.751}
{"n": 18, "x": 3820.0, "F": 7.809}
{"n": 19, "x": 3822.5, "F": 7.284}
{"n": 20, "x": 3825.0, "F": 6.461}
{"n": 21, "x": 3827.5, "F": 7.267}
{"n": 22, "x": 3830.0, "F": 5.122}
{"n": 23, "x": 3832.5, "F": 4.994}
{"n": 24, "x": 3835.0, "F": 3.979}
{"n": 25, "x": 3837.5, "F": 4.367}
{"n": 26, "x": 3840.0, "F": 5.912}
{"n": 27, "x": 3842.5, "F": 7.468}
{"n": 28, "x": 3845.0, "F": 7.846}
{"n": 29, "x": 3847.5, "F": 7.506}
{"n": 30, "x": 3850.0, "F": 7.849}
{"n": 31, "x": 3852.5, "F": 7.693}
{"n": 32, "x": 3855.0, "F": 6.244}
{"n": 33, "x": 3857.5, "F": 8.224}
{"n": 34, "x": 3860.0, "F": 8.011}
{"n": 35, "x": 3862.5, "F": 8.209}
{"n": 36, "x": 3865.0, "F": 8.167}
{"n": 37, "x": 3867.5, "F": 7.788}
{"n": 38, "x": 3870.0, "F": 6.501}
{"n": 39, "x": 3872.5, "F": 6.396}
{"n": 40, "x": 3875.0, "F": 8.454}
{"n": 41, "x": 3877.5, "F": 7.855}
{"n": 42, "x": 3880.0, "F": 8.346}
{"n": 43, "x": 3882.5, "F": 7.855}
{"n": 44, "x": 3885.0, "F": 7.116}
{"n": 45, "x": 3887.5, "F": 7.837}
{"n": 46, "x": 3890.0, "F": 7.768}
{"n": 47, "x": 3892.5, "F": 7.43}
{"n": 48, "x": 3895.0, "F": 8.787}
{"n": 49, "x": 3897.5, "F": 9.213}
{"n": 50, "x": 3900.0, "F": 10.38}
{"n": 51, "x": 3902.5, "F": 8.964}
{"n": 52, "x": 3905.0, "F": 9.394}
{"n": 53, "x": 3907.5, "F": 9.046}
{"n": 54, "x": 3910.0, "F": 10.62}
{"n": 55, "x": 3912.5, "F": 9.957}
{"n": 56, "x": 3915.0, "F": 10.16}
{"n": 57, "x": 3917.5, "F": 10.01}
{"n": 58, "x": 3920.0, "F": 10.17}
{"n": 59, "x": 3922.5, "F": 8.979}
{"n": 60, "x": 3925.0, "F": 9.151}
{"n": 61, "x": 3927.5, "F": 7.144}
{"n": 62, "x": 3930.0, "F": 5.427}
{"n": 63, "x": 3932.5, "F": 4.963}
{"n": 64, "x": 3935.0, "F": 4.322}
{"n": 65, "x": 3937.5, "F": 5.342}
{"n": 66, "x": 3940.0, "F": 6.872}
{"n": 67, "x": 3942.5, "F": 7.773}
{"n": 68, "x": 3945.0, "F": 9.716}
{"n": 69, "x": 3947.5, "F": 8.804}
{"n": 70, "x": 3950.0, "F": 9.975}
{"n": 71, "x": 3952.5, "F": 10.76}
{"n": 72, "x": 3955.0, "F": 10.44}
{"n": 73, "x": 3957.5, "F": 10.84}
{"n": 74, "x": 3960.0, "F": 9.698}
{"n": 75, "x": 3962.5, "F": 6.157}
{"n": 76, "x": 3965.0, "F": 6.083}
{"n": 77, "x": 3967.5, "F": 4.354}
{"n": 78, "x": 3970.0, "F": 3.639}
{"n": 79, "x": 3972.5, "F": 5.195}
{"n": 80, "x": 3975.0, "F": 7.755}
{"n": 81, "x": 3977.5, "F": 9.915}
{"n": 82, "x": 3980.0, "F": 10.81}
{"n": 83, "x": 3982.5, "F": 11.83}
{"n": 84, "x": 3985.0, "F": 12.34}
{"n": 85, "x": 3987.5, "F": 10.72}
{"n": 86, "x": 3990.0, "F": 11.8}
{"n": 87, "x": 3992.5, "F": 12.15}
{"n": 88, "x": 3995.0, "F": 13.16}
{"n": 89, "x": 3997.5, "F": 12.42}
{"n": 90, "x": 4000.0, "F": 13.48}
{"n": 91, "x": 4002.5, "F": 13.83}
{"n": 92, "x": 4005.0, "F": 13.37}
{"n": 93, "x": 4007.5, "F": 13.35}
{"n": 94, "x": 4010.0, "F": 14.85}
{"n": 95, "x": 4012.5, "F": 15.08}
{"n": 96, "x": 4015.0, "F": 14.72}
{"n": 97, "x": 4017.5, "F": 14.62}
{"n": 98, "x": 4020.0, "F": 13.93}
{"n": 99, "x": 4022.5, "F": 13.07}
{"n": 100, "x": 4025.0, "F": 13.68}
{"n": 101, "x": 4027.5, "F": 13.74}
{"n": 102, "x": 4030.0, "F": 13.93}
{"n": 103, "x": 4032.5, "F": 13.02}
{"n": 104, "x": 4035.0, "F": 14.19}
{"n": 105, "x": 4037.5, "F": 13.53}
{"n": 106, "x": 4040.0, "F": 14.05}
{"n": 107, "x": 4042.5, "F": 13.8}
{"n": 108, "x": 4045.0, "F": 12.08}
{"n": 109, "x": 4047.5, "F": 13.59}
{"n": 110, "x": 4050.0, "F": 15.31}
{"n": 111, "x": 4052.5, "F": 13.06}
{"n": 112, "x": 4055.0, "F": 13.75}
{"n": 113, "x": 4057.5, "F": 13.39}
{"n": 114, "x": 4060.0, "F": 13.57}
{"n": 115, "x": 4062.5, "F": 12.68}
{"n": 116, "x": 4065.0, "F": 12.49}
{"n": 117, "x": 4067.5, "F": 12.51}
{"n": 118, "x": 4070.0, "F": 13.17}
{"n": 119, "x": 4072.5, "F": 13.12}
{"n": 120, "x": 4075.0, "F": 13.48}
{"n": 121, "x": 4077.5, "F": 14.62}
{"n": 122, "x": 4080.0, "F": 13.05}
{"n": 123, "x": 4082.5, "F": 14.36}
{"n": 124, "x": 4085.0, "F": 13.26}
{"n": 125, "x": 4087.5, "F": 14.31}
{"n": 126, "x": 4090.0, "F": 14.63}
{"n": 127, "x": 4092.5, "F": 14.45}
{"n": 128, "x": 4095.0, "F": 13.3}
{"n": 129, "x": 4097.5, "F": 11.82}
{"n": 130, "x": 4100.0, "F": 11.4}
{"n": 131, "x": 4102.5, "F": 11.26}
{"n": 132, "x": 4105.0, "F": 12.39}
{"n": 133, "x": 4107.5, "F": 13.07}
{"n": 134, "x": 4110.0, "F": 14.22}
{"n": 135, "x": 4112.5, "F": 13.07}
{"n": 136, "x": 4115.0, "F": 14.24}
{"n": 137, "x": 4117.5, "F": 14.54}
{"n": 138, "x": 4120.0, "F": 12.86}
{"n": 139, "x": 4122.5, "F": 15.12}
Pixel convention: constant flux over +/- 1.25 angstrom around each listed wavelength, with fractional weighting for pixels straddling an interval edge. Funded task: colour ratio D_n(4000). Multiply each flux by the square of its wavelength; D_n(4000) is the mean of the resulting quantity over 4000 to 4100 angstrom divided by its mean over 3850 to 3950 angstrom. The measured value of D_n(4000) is 1.81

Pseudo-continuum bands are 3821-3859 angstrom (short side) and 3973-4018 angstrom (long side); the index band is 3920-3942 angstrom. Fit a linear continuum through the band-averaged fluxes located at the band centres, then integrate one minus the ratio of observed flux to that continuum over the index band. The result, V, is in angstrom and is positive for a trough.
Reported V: 7.0 angstrom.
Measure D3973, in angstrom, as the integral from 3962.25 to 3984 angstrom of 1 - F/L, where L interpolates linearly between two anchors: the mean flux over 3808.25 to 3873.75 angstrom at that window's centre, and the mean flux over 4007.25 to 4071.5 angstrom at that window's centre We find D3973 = 7.8 angstrom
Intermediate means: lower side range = 7.09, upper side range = 13.7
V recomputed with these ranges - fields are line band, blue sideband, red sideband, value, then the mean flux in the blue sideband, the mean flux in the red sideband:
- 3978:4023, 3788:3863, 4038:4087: -4.4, 7.33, 13.5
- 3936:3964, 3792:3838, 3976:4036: 6.6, 7.22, 13.1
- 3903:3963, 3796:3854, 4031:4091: 8.8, 7.23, 13.5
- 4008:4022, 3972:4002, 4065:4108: -3.3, 11.2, 13.2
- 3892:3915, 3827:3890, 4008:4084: -2.0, 7.09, 13.7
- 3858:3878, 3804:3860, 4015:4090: 1.4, 7.23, 13.6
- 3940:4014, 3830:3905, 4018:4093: 5.5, 7.48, 13.6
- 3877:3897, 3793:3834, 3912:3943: -0.8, 7.52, 7.66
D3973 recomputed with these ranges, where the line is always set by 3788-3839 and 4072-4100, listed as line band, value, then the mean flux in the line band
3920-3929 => 1.1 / 8.58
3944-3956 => 0.6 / 9.93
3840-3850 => 0.7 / 7.43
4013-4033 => -3.0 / 13.9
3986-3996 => -0.5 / 11.9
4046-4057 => -0.9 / 13.8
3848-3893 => 4.8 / 7.65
